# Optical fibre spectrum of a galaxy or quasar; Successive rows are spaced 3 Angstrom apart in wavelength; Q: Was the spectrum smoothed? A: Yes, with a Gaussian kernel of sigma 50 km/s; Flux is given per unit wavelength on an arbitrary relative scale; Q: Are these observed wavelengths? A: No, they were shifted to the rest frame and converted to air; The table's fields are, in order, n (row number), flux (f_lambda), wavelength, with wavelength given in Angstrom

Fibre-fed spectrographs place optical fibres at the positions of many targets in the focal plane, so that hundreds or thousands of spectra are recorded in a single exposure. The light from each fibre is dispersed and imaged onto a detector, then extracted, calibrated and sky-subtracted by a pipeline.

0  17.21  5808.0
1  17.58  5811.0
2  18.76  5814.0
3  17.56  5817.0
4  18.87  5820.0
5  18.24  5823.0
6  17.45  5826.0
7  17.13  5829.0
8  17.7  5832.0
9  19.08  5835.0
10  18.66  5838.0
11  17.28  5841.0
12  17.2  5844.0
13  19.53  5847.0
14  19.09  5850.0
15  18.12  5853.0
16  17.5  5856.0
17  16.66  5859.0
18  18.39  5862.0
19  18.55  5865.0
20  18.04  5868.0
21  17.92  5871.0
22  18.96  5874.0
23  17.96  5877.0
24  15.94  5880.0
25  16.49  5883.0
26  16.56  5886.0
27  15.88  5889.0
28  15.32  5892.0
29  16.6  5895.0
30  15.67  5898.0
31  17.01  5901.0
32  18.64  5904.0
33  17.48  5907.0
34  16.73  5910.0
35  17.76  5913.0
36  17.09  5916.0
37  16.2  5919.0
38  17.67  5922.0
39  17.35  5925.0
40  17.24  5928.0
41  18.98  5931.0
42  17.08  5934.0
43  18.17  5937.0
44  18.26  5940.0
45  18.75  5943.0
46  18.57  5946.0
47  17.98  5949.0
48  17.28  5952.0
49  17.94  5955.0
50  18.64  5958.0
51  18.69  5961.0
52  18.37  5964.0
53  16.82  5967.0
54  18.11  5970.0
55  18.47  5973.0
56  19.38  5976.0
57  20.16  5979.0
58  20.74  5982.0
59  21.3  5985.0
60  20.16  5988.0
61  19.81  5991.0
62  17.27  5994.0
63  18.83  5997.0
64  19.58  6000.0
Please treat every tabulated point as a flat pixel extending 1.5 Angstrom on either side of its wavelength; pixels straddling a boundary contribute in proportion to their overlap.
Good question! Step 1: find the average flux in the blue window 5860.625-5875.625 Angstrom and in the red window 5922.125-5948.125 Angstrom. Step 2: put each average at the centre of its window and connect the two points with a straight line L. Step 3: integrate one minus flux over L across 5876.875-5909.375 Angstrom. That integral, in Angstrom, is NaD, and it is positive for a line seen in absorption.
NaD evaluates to 2.86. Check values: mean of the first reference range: 18.4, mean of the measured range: 16.6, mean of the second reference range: 18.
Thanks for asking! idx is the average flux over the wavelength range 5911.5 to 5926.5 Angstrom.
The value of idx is 17.2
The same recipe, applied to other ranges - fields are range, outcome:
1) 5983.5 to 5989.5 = 20.7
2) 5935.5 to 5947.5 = 18.4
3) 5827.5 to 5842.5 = 18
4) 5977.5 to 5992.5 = 20.4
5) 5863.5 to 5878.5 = 18.3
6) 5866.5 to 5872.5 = 18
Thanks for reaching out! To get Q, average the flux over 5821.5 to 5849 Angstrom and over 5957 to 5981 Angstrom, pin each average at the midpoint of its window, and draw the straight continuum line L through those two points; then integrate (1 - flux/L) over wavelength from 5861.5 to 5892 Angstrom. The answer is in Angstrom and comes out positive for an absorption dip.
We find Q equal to 1.5 Angstrom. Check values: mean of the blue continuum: 18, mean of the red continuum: 18.6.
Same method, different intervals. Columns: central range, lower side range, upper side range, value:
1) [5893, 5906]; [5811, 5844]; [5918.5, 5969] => 0.7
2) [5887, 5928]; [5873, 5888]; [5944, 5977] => 1.3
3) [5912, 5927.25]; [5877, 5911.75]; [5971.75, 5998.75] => 0.2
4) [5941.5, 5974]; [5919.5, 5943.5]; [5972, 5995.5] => 1.1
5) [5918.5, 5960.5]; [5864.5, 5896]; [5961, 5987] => 1.1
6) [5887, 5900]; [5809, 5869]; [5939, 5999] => 1.7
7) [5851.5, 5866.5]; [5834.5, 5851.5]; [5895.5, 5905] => 0.2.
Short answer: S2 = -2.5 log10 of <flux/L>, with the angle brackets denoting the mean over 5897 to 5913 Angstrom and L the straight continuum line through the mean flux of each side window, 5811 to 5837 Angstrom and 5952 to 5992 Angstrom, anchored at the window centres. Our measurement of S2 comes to 0.08 mag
